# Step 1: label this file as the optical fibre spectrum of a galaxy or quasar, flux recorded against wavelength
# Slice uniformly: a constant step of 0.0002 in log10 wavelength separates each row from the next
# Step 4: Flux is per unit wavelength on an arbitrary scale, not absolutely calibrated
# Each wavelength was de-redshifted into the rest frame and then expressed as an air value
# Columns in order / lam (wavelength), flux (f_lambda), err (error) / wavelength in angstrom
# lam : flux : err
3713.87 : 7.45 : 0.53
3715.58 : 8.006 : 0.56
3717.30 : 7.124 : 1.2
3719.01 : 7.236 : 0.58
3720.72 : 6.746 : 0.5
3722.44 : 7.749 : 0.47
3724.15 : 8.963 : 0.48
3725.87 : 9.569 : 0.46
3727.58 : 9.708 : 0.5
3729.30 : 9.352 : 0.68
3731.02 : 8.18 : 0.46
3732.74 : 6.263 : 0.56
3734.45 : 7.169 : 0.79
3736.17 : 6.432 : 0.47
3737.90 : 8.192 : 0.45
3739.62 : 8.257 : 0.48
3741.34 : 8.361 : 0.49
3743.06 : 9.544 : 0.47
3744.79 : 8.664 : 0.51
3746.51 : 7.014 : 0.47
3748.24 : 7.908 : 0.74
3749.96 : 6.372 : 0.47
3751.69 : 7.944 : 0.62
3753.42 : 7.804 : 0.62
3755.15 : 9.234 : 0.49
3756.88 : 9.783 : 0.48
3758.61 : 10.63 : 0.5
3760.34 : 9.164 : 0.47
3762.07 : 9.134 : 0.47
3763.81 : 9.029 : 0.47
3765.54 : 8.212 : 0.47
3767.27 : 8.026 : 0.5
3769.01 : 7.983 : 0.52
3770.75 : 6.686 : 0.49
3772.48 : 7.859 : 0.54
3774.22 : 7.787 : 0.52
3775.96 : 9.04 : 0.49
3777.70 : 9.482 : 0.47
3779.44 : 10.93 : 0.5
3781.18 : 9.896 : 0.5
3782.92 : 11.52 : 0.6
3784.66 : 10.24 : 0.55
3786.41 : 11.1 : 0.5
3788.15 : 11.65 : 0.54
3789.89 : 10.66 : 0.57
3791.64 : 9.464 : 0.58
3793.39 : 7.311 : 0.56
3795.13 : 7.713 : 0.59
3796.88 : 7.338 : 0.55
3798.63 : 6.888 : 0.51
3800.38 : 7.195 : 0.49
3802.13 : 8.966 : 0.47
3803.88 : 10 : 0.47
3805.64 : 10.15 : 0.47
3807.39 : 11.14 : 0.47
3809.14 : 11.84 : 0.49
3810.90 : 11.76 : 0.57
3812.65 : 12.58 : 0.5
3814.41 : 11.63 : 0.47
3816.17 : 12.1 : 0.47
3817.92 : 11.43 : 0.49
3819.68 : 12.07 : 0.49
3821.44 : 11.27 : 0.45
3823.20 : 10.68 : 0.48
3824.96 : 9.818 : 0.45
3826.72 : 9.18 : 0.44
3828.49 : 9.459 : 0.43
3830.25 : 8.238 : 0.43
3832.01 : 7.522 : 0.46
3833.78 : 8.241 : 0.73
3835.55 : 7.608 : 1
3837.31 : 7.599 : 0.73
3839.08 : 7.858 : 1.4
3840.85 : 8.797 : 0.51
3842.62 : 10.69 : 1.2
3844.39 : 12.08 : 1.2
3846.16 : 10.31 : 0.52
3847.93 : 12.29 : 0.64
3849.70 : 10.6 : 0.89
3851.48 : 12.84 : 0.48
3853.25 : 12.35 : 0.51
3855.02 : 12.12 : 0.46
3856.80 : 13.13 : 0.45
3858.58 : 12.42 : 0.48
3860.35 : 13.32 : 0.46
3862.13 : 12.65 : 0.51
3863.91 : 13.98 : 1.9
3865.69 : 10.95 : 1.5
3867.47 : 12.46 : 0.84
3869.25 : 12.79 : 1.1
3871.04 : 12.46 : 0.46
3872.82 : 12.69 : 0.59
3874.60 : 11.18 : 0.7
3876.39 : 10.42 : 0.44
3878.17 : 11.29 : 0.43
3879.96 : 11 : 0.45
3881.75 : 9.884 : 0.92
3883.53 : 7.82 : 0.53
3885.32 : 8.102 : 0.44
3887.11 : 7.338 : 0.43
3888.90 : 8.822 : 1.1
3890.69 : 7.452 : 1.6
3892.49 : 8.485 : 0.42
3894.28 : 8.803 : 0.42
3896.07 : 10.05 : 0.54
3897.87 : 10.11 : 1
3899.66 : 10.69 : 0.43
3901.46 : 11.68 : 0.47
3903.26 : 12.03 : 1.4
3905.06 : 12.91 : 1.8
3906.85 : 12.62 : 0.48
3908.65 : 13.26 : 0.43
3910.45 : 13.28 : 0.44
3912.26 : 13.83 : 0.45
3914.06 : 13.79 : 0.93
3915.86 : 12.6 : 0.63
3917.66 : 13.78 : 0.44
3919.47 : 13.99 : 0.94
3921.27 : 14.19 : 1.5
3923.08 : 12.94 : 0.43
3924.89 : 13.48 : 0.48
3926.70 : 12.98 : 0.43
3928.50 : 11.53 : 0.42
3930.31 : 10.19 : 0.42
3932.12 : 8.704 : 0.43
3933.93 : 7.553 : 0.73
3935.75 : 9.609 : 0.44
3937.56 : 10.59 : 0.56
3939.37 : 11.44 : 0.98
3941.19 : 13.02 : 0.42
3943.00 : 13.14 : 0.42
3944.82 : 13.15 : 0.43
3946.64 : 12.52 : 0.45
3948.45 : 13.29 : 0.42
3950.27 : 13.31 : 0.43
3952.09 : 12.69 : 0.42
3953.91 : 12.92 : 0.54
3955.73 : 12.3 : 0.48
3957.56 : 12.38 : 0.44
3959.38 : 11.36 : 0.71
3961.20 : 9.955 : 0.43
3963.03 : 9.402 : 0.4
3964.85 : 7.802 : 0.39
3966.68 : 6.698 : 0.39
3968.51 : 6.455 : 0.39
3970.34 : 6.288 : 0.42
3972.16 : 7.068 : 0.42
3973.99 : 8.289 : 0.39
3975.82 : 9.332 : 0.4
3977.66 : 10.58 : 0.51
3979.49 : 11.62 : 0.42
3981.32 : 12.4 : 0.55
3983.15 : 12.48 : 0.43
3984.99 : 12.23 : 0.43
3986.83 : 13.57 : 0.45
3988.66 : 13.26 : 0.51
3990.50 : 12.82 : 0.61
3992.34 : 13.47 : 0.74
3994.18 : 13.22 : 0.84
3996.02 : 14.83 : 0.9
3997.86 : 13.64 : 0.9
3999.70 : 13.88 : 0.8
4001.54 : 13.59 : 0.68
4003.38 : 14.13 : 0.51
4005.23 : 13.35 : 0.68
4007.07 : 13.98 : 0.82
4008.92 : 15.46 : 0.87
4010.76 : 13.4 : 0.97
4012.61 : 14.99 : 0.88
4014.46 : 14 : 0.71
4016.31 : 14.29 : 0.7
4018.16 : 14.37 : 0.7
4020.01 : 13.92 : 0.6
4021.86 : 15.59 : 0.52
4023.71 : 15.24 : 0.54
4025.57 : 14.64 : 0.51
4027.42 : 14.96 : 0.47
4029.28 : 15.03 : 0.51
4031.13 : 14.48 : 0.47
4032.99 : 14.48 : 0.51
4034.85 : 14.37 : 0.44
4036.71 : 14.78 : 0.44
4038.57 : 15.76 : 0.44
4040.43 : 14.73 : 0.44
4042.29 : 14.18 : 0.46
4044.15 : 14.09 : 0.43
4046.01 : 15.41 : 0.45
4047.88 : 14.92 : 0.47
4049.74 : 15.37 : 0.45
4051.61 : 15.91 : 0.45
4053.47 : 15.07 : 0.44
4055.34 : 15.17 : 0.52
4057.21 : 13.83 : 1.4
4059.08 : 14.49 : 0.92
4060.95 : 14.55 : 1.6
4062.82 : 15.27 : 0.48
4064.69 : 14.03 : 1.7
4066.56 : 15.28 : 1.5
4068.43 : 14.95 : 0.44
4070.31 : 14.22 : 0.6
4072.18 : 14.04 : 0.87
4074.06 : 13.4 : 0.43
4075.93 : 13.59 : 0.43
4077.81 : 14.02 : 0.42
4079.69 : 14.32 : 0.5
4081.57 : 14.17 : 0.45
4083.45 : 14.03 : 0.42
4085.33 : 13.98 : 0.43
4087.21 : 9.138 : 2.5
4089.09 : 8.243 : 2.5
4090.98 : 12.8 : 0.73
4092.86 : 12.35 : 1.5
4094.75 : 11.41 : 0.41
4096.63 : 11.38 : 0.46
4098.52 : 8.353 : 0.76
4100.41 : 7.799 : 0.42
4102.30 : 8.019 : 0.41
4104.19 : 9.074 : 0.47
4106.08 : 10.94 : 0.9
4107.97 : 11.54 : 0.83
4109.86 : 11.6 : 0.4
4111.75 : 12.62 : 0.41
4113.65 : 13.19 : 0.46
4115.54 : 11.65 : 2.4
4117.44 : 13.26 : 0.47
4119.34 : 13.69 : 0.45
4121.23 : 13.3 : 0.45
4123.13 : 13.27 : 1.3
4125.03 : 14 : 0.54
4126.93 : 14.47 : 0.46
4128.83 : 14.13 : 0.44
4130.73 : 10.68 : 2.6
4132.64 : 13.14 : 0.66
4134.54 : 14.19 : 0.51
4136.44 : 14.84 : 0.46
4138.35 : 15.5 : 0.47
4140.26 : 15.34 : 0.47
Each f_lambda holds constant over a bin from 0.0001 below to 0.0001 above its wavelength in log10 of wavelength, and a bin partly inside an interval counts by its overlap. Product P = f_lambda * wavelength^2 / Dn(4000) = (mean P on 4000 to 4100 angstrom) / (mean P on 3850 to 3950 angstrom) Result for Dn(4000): 1.3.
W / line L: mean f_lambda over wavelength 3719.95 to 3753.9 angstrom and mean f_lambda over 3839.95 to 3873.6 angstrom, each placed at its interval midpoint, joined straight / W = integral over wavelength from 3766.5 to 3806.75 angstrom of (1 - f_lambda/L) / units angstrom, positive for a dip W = 2.6 angstrom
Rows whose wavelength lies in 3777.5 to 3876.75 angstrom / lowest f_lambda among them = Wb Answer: 6.888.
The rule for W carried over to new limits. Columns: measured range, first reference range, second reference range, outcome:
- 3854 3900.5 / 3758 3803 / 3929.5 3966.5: -2.5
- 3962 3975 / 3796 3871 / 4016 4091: 5.5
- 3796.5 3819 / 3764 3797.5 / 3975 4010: -1.6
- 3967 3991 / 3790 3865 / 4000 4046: 5.7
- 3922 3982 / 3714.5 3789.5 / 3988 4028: 9.9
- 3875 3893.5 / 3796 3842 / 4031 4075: 3.3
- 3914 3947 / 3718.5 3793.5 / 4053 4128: -3.7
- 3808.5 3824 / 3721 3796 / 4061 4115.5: -3.9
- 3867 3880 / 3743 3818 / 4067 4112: -2.2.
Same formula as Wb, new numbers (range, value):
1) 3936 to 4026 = 6.288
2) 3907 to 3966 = 7.553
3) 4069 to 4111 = 7.799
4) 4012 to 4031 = 13.92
